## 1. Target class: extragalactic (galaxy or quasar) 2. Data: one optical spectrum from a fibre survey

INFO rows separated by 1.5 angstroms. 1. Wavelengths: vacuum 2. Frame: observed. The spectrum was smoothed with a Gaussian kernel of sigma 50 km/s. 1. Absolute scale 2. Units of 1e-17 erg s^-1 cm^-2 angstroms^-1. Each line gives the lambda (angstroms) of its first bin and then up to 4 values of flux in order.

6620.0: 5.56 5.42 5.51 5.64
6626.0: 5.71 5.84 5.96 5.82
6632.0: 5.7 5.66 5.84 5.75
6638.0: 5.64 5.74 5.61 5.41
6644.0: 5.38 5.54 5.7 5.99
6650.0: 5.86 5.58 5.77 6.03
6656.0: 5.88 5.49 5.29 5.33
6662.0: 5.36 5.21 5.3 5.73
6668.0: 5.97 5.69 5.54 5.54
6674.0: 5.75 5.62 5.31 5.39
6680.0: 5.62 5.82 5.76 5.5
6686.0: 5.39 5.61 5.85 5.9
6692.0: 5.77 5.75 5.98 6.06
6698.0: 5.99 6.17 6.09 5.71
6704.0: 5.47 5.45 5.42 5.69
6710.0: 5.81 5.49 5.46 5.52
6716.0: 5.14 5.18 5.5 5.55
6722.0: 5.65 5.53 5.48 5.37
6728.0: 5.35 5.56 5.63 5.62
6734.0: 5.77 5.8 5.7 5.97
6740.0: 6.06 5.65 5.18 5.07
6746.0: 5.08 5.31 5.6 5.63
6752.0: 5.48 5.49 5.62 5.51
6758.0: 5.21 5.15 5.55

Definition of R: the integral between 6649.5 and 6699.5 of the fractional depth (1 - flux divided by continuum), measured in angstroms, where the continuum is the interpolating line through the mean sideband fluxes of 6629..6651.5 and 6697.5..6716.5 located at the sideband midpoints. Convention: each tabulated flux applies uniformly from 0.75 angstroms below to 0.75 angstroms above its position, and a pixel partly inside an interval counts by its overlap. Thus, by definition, 0.1 angstroms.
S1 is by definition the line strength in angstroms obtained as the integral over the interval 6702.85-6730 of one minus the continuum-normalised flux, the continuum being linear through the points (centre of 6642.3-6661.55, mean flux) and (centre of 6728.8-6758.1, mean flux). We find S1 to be 0.5 angstroms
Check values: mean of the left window 5.64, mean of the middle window 5.48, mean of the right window 5.55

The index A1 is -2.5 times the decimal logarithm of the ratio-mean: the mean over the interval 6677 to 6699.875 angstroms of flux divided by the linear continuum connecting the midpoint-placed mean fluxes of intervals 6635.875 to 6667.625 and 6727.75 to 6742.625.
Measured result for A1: -0.02 mag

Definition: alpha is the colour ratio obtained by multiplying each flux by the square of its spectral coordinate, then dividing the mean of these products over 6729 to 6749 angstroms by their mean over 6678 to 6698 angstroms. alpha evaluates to 1.0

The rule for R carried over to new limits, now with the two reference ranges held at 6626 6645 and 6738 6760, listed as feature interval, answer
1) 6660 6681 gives 0.34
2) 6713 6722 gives 0.20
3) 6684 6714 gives -0.87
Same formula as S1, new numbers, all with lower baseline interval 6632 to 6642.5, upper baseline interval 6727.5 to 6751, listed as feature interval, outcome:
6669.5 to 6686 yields 0.2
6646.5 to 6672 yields 0.1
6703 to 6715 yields 0.1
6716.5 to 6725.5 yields 0.2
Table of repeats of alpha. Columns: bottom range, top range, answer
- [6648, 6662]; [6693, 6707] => 1.04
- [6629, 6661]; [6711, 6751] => 1.00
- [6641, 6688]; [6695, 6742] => 1.03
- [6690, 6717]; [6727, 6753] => 0.98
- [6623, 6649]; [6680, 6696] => 1.02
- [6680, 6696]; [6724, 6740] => 1.00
